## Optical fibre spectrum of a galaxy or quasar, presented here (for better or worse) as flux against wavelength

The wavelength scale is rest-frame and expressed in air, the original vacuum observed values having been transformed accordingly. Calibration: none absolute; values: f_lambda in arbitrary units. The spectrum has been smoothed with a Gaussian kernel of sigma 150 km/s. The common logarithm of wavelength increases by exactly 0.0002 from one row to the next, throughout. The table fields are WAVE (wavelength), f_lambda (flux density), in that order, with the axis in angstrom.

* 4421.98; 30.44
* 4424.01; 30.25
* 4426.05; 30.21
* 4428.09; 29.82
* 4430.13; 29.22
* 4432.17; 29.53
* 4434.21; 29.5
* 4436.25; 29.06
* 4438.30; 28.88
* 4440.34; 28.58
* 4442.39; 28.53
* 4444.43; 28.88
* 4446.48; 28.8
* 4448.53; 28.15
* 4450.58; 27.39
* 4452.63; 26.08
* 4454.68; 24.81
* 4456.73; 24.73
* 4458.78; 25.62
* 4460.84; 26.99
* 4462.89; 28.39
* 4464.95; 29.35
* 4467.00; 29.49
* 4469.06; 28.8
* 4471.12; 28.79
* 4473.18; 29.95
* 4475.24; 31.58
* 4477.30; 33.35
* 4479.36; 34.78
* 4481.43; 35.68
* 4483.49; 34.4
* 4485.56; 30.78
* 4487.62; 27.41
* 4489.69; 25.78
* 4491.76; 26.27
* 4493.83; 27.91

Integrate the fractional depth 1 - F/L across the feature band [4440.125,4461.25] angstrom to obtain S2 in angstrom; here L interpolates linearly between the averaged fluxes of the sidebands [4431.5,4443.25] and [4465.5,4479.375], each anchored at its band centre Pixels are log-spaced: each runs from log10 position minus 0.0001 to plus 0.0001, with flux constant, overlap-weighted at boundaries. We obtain 1.8 angstrom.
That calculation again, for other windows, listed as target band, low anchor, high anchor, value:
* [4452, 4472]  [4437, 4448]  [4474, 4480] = 2.5 angstrom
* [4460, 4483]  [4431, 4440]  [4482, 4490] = -0.6 angstrom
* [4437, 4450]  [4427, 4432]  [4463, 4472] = 0.3 angstrom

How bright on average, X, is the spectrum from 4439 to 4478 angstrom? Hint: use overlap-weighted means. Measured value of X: 28.3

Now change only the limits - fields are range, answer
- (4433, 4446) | 28.9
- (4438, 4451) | 28.5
